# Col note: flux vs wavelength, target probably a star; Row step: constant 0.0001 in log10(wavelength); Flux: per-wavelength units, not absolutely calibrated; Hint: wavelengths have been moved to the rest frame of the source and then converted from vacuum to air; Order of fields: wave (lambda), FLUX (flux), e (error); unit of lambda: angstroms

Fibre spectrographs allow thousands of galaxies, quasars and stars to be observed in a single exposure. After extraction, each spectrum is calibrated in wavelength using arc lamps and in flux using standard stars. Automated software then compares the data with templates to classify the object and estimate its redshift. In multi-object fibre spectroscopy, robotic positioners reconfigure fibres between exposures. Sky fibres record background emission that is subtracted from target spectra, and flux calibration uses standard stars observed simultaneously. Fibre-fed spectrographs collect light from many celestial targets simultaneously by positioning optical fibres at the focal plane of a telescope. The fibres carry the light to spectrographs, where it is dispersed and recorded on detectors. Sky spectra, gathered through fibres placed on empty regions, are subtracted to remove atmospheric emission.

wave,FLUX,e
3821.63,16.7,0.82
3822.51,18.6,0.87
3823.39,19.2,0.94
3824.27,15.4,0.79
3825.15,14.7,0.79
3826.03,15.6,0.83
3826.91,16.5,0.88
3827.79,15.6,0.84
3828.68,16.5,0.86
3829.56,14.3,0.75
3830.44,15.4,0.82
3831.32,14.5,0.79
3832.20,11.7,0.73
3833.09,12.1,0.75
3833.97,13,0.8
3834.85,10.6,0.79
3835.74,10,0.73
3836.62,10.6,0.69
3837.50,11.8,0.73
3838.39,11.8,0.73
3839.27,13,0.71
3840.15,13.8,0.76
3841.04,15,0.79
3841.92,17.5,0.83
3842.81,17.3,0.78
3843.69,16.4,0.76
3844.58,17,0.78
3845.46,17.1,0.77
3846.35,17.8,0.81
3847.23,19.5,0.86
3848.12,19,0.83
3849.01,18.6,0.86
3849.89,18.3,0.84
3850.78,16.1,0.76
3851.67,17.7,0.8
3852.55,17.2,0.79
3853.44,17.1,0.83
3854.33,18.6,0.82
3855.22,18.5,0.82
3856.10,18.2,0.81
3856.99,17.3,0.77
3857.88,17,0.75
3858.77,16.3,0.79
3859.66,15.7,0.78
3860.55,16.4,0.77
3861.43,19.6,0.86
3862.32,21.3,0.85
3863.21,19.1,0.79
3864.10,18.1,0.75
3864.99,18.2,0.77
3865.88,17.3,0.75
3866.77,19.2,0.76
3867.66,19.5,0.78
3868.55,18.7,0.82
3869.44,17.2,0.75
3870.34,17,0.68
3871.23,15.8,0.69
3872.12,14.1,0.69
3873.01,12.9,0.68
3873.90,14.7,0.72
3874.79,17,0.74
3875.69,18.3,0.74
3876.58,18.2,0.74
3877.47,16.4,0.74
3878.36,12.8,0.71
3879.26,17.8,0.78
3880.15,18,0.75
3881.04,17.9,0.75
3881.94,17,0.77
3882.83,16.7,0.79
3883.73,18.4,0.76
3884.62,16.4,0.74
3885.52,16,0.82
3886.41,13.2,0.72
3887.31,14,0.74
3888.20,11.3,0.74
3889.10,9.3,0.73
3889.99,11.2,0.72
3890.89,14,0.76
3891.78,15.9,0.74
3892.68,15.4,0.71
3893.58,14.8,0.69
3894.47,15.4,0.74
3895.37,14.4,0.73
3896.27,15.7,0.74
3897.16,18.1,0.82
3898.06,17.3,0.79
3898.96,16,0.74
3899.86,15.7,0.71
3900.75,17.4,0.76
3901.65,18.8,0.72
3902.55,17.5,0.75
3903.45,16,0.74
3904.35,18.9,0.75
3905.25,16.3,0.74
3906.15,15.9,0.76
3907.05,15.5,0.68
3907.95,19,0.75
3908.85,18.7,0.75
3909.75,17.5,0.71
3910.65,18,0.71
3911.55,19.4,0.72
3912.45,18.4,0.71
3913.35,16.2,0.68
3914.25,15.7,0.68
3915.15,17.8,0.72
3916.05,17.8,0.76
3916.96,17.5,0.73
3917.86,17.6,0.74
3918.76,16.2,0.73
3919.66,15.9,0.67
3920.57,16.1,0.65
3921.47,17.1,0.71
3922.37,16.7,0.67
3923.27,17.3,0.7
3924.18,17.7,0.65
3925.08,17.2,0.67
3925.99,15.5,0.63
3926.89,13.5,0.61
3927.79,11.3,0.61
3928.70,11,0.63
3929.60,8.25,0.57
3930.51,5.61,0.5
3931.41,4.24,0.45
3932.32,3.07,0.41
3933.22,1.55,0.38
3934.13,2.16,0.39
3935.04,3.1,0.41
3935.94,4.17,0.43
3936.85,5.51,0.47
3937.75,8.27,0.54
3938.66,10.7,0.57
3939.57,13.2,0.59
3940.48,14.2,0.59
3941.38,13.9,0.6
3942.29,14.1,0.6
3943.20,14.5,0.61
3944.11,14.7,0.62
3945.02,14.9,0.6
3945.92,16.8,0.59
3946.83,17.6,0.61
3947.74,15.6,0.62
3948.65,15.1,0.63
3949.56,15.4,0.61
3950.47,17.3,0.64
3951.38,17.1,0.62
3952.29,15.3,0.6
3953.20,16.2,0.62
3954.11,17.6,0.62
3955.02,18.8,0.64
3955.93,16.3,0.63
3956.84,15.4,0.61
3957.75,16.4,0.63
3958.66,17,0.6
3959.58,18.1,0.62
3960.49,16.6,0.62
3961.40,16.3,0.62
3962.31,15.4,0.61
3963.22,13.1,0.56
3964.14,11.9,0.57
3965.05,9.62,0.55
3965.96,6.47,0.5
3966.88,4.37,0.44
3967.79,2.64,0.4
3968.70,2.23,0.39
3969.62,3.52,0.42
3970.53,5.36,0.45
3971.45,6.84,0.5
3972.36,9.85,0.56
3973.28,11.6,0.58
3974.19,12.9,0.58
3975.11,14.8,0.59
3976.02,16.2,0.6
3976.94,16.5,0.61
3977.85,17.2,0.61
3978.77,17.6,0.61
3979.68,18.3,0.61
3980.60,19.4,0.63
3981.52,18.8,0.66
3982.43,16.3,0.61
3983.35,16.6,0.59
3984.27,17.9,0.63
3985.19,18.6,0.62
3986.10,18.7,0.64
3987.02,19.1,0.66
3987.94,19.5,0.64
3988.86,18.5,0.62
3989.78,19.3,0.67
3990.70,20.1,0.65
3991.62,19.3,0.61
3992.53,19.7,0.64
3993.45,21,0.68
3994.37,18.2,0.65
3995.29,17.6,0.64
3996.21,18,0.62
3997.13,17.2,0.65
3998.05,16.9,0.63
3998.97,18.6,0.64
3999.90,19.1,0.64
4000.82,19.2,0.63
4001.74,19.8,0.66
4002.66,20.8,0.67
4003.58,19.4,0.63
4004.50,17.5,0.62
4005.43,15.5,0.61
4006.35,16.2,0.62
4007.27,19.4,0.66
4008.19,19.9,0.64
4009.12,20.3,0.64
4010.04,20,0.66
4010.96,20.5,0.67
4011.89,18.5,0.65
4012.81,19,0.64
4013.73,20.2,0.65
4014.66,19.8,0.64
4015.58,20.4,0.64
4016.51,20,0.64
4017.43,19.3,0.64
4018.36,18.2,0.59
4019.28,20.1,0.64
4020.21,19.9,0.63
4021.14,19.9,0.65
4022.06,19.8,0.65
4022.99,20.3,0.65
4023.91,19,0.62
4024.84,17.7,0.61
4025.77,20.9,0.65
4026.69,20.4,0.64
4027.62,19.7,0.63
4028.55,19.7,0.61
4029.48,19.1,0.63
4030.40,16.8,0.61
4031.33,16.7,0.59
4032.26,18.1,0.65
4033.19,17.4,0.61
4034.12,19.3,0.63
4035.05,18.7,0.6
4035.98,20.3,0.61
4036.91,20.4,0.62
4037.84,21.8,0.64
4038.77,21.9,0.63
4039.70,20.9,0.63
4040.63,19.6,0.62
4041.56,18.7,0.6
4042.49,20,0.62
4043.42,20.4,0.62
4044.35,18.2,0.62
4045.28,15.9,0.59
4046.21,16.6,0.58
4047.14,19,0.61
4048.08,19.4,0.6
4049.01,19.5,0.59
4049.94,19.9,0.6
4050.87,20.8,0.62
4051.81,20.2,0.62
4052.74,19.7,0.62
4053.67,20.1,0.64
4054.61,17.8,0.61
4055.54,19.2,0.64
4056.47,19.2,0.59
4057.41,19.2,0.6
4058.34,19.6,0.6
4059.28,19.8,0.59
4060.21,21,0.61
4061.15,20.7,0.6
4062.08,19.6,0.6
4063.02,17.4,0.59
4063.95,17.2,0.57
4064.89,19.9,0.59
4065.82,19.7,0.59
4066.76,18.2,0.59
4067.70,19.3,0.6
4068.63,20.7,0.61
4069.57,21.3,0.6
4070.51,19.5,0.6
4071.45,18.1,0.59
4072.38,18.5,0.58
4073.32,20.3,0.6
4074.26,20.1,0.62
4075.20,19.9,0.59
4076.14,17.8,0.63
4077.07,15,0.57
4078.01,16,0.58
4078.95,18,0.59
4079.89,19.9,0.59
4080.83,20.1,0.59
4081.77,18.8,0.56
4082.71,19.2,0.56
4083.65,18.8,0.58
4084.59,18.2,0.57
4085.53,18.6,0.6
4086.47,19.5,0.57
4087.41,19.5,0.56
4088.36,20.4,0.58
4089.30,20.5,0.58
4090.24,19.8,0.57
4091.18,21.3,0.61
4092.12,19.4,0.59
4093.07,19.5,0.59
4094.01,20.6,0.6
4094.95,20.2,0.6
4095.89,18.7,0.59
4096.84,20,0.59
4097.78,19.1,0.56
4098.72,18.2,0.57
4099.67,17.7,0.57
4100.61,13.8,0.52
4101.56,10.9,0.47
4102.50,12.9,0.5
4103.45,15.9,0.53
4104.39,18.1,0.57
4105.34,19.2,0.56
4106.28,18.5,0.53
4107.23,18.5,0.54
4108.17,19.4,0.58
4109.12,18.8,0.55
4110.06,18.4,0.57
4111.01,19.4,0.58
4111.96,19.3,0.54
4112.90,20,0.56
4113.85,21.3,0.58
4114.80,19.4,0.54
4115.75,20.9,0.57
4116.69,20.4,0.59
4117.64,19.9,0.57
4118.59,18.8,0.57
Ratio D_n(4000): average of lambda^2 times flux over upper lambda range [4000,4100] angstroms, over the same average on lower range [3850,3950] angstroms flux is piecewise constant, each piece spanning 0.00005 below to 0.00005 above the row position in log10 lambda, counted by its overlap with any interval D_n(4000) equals 1.4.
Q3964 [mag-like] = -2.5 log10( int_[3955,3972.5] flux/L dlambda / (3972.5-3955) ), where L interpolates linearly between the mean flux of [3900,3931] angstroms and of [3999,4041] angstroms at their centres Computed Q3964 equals 0.49 mag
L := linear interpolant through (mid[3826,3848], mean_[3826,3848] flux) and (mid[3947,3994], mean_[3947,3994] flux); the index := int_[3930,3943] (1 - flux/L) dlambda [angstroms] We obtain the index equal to 6.4 angstroms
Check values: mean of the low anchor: 14.6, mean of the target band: 7.56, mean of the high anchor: 15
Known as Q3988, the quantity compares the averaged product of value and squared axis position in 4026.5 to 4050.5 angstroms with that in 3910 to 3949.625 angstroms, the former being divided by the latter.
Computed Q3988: 1.5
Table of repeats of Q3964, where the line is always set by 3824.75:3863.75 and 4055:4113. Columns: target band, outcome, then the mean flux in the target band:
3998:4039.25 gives -0.07 mag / 19.3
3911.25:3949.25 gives 0.29 mag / 13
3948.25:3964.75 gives 0.08 mag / 16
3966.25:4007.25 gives 0.12 mag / 15.8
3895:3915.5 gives -0.03 mag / 17.1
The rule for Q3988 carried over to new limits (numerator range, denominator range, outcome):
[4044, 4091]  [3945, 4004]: 1.28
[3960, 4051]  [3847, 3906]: 1.11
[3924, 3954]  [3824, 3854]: 0.81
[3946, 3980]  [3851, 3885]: 0.82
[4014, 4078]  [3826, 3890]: 1.32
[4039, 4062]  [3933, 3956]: 1.58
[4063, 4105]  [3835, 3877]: 1.25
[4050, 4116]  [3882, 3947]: 1.45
